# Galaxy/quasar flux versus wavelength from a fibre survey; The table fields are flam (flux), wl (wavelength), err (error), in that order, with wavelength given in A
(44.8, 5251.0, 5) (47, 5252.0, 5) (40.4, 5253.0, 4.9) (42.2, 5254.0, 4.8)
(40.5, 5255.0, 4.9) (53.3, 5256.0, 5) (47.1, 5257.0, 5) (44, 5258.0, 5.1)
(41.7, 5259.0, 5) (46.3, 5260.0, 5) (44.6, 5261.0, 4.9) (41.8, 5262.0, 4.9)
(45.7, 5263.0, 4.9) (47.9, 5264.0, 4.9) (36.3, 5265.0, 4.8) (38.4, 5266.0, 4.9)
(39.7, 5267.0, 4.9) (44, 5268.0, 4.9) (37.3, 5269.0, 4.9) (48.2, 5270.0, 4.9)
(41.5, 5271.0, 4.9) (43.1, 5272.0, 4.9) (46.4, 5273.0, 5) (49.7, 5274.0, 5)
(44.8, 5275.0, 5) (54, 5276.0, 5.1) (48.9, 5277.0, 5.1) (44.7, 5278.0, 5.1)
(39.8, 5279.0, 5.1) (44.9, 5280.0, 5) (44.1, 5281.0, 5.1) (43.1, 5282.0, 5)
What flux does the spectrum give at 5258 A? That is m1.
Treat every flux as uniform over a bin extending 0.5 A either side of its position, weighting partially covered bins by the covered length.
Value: 44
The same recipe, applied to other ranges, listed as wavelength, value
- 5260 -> 46.3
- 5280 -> 44.9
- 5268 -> 44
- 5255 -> 40.5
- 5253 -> 40.4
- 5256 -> 53.3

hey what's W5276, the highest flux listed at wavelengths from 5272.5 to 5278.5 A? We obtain 54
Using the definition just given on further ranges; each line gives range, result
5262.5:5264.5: 47.9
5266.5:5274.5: 49.7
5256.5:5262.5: 47.1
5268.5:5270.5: 48.2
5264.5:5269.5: 44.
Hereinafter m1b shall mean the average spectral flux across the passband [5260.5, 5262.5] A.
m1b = 43.2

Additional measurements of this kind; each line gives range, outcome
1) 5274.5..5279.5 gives 46.4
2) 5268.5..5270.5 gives 42.8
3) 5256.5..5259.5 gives 44.3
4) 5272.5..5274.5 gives 48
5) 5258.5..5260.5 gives 44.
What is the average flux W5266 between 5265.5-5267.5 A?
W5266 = 39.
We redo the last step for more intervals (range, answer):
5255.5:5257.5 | 50.2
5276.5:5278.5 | 46.8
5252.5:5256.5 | 44.1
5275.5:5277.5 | 51.5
